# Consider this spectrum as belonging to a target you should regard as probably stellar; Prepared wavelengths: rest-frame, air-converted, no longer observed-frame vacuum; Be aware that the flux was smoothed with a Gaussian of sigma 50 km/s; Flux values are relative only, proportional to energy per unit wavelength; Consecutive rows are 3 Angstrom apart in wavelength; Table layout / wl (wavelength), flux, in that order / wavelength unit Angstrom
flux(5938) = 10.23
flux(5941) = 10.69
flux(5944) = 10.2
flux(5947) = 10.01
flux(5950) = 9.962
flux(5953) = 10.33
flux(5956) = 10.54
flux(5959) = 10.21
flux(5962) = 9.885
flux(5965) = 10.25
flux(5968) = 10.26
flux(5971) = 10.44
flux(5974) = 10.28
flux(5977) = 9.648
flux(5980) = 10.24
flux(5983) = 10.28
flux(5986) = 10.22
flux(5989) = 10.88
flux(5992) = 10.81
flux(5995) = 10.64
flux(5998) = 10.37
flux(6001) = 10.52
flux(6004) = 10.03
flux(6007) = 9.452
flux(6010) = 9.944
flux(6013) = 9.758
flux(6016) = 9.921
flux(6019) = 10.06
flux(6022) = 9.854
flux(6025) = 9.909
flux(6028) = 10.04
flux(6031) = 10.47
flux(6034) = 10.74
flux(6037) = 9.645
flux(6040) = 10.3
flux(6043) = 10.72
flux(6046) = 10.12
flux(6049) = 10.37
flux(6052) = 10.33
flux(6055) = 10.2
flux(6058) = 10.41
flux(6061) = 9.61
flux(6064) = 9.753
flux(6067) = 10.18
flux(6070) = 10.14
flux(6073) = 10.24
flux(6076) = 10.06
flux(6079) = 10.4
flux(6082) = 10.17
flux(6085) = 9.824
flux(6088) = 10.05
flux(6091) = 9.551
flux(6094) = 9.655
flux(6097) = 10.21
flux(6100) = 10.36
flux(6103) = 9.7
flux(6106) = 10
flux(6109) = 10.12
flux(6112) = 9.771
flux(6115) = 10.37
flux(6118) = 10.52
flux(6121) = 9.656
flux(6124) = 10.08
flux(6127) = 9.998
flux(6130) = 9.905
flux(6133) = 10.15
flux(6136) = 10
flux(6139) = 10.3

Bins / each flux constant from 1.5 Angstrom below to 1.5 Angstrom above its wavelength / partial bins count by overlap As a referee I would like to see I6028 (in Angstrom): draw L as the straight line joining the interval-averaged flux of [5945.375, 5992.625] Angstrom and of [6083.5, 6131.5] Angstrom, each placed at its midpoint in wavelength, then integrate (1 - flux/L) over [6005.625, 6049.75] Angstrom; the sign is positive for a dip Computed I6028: 0.25 Angstrom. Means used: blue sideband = 10.3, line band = 10.1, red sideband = 9.99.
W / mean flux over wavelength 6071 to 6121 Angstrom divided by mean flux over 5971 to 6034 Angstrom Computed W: 1.0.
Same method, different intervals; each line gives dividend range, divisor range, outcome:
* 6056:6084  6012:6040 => 1.00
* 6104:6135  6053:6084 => 0.99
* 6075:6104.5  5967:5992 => 0.97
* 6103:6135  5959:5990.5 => 0.98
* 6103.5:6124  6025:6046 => 0.98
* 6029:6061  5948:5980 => 1.01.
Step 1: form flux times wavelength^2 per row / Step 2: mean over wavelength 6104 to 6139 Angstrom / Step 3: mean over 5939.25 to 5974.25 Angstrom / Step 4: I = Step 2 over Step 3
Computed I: 1.04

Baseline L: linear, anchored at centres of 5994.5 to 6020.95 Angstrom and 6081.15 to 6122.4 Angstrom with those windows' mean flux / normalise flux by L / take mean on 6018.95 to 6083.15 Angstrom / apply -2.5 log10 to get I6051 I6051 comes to -0.02 mag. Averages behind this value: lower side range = 10.1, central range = 10.2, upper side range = 10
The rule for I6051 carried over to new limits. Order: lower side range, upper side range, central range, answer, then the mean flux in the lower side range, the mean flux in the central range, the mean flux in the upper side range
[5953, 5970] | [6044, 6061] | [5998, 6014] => 0.03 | 10.2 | 9.99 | 10.2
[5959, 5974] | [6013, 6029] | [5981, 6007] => -0.04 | 10.2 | 10.4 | 9.94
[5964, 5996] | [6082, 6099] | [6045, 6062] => -0.01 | 10.4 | 10.2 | 9.9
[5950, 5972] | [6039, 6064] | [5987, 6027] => 0.01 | 10.2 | 10.2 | 10.2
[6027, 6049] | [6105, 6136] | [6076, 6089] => 0.01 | 10.3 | 10.1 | 10.1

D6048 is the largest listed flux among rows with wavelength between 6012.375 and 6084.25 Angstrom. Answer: 10.74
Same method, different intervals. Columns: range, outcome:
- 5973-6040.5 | 10.88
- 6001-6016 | 10.52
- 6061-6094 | 10.4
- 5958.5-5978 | 10.44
